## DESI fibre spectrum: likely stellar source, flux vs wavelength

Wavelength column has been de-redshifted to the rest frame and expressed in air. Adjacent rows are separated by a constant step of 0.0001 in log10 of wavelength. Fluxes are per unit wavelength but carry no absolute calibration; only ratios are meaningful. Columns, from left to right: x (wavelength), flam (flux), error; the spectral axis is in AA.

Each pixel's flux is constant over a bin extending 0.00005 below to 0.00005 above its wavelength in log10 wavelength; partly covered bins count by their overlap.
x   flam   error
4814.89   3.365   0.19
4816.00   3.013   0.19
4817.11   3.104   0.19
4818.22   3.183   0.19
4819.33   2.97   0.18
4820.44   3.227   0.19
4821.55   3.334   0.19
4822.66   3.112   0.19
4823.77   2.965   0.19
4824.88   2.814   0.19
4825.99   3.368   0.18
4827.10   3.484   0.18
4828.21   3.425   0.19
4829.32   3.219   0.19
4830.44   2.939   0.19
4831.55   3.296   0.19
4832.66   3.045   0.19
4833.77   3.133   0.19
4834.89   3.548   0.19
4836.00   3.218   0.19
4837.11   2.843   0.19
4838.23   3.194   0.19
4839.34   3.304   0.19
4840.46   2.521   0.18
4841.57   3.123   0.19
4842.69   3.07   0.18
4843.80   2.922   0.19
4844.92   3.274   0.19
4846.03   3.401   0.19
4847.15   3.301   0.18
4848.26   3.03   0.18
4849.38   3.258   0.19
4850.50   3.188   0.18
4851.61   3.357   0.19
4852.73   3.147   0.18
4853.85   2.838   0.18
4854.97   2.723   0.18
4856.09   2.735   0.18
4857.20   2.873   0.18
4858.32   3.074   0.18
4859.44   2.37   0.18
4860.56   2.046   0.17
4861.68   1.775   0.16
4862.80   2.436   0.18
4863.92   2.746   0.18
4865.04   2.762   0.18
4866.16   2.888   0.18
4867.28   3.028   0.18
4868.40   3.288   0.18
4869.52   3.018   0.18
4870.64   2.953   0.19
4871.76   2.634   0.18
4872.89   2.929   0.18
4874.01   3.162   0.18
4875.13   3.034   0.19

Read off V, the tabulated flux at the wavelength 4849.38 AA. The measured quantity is 3.258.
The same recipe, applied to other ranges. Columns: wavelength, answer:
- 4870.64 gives 2.953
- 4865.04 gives 2.762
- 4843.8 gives 2.922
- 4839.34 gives 3.304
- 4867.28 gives 3.028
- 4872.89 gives 2.929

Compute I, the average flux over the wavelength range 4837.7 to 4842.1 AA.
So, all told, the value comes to 3.04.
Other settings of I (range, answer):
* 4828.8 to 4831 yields 3.07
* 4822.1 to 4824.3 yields 3.04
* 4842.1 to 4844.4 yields 3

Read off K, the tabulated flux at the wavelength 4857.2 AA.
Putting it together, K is 2.873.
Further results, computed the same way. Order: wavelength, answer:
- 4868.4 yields 3.288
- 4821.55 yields 3.334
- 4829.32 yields 3.219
